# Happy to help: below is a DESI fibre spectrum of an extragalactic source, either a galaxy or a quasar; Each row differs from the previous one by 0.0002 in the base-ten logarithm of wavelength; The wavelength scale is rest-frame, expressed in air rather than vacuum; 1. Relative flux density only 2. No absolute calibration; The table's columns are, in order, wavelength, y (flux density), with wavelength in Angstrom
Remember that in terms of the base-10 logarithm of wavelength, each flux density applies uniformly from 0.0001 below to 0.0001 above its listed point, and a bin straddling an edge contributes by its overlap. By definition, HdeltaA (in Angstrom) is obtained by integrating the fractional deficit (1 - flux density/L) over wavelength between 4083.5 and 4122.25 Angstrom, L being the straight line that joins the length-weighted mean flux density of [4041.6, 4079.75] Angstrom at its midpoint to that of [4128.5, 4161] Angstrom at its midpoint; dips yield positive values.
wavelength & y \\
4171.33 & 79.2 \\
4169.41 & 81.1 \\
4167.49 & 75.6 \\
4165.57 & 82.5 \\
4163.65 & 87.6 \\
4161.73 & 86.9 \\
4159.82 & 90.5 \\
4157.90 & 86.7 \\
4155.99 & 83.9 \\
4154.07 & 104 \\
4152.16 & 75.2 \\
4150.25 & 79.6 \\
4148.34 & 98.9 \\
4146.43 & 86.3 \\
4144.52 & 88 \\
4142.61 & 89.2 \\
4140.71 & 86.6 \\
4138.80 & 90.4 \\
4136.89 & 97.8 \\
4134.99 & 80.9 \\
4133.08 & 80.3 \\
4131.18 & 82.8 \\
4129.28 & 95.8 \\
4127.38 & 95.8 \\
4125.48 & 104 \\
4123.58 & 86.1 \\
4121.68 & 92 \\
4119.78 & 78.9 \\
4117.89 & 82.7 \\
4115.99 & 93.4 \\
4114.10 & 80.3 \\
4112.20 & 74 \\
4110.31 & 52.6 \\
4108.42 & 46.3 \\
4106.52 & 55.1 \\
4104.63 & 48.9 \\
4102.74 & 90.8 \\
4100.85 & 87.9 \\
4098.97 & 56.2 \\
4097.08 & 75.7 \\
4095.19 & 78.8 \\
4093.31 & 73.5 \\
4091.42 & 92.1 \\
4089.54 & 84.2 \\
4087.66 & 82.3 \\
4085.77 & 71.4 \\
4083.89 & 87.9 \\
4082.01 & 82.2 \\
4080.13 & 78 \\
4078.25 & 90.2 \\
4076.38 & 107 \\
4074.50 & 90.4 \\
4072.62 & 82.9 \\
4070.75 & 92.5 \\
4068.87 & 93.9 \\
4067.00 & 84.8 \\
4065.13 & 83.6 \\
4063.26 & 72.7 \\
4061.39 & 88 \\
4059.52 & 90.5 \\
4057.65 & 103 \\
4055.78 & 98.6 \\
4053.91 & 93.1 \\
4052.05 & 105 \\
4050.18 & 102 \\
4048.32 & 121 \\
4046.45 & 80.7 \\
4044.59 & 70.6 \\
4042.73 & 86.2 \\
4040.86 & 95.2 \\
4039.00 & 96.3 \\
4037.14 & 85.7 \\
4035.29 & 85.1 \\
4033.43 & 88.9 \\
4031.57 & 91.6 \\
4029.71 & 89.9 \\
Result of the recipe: 6.34 Angstrom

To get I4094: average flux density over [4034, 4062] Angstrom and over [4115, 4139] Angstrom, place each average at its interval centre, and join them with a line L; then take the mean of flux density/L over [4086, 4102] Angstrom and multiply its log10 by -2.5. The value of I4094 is 0.16 mag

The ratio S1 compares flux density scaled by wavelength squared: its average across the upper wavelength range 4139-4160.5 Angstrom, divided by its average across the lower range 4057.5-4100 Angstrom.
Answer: 1.09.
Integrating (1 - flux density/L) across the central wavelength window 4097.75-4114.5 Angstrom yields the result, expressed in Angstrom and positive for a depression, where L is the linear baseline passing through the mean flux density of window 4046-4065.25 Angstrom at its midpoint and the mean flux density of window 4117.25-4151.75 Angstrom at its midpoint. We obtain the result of 4.7 Angstrom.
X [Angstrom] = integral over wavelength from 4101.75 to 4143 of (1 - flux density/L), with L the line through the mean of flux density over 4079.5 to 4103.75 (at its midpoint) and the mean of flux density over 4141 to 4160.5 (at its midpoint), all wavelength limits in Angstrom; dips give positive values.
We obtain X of 1.6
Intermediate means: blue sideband 80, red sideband 88.2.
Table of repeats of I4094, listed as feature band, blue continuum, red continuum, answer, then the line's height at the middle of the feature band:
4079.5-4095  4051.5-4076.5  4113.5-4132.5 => 0.11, 90.4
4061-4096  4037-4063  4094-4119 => -0.04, 82.3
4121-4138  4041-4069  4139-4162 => -0.02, 88.9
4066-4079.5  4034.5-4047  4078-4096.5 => -0.11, 82.9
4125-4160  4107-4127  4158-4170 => -0.09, 81.8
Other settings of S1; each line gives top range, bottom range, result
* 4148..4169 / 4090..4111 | 1.27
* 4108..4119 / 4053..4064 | 0.82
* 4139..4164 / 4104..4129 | 1.16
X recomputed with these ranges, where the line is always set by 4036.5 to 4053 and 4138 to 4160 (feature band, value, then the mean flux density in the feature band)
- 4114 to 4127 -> 0.09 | 89.1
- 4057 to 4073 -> 0.83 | 87.9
